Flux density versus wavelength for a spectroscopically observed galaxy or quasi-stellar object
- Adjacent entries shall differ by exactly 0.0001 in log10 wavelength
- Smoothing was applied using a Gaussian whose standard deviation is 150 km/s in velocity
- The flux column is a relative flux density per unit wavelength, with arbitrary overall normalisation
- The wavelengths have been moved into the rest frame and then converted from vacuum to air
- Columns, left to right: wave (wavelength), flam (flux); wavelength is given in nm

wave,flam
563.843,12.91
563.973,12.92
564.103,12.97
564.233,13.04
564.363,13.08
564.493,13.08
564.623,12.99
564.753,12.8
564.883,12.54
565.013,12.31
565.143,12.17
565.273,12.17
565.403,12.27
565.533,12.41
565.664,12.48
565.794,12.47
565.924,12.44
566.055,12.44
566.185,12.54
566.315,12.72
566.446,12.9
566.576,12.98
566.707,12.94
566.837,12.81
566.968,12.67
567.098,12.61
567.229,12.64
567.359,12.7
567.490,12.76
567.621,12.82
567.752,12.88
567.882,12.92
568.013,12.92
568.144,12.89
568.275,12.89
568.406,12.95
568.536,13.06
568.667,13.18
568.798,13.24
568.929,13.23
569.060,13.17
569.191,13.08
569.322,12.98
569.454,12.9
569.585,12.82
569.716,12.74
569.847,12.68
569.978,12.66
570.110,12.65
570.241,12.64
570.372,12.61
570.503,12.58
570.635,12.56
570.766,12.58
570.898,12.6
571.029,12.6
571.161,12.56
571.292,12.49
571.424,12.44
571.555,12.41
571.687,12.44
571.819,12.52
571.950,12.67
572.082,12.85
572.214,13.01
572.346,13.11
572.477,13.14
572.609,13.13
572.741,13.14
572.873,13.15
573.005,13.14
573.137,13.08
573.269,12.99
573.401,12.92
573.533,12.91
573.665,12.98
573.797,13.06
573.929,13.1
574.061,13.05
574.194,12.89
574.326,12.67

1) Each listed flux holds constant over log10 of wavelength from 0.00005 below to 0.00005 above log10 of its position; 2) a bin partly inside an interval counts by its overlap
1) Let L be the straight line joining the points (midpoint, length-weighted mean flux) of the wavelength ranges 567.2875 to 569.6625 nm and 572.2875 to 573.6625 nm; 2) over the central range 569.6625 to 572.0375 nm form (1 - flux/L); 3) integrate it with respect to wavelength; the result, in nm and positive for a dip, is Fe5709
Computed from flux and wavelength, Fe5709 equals 0.08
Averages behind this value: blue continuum 13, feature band 12.6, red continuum 13.1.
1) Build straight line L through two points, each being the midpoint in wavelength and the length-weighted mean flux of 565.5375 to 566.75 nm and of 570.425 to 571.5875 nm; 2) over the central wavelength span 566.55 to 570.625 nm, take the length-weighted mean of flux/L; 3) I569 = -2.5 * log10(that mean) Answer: -0.02 mag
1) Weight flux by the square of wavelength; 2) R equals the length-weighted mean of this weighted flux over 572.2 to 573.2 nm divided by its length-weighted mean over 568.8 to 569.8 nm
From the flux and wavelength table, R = 1.0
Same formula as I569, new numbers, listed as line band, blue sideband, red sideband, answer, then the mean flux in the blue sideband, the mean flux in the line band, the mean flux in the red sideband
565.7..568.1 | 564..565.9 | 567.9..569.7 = 0.008 mag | 12.6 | 12.7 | 13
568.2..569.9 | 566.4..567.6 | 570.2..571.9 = -0.028 mag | 12.8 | 13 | 12.5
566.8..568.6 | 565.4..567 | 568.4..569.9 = 0.000 mag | 12.6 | 12.8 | 13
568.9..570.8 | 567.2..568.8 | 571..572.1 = -0.006 mag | 12.9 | 12.8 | 12.5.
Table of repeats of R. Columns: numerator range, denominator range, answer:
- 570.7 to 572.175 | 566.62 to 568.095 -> 1.00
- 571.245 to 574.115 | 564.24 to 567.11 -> 1.05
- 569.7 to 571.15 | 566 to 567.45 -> 1.00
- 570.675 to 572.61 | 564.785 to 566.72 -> 1.04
